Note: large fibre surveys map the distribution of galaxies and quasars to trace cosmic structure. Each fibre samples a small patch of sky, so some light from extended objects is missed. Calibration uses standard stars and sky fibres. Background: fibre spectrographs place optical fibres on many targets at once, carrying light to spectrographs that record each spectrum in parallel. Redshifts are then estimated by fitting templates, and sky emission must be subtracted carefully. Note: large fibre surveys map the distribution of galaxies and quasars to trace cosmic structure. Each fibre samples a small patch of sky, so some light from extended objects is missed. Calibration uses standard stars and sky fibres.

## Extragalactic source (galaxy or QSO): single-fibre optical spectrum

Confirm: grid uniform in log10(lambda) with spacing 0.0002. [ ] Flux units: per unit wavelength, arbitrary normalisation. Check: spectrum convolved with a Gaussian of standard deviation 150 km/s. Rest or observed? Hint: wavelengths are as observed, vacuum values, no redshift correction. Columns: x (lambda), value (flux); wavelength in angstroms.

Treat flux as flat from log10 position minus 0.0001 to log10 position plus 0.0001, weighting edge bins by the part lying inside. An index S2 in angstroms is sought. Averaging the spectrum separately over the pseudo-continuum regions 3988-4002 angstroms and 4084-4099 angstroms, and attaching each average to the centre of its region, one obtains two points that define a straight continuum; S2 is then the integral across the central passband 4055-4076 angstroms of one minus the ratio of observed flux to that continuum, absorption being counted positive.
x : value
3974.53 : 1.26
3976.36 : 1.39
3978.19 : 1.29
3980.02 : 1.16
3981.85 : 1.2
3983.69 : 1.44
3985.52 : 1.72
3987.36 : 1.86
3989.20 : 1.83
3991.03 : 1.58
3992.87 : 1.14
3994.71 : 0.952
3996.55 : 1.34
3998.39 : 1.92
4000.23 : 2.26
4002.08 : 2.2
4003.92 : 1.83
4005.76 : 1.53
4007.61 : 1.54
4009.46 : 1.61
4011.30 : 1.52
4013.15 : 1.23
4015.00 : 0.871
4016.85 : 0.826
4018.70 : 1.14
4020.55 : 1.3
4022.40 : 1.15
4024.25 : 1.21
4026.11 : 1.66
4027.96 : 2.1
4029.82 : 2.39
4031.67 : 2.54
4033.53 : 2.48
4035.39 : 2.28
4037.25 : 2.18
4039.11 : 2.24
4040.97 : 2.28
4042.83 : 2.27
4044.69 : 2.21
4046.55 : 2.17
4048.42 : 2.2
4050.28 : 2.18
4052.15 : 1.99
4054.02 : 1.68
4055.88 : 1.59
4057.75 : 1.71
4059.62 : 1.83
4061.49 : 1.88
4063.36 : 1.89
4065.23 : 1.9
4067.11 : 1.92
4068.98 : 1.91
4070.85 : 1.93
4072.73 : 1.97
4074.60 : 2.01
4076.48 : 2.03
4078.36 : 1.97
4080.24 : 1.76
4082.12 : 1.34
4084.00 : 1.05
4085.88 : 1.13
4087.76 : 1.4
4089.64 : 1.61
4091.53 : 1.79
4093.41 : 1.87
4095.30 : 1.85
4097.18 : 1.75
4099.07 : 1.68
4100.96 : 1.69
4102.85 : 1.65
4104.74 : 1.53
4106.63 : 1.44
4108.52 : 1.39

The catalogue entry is -3.5 angstroms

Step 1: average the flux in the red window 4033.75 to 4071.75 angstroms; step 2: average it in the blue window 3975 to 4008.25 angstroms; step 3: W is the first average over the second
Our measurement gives 1.29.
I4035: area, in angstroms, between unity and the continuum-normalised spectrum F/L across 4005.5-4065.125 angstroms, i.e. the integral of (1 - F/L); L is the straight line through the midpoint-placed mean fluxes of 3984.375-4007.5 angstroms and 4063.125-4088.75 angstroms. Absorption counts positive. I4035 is -3.8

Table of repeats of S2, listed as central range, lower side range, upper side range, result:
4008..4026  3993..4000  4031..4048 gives 5.9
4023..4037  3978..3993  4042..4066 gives -2.1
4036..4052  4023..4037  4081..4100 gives -2.1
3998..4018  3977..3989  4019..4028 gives -1.9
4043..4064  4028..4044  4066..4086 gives 1.2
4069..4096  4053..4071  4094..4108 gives 0.5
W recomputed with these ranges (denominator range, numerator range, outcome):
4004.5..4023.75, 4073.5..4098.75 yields 1.30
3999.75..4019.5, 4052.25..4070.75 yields 1.23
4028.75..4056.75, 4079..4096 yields 0.71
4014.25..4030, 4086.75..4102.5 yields 1.25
